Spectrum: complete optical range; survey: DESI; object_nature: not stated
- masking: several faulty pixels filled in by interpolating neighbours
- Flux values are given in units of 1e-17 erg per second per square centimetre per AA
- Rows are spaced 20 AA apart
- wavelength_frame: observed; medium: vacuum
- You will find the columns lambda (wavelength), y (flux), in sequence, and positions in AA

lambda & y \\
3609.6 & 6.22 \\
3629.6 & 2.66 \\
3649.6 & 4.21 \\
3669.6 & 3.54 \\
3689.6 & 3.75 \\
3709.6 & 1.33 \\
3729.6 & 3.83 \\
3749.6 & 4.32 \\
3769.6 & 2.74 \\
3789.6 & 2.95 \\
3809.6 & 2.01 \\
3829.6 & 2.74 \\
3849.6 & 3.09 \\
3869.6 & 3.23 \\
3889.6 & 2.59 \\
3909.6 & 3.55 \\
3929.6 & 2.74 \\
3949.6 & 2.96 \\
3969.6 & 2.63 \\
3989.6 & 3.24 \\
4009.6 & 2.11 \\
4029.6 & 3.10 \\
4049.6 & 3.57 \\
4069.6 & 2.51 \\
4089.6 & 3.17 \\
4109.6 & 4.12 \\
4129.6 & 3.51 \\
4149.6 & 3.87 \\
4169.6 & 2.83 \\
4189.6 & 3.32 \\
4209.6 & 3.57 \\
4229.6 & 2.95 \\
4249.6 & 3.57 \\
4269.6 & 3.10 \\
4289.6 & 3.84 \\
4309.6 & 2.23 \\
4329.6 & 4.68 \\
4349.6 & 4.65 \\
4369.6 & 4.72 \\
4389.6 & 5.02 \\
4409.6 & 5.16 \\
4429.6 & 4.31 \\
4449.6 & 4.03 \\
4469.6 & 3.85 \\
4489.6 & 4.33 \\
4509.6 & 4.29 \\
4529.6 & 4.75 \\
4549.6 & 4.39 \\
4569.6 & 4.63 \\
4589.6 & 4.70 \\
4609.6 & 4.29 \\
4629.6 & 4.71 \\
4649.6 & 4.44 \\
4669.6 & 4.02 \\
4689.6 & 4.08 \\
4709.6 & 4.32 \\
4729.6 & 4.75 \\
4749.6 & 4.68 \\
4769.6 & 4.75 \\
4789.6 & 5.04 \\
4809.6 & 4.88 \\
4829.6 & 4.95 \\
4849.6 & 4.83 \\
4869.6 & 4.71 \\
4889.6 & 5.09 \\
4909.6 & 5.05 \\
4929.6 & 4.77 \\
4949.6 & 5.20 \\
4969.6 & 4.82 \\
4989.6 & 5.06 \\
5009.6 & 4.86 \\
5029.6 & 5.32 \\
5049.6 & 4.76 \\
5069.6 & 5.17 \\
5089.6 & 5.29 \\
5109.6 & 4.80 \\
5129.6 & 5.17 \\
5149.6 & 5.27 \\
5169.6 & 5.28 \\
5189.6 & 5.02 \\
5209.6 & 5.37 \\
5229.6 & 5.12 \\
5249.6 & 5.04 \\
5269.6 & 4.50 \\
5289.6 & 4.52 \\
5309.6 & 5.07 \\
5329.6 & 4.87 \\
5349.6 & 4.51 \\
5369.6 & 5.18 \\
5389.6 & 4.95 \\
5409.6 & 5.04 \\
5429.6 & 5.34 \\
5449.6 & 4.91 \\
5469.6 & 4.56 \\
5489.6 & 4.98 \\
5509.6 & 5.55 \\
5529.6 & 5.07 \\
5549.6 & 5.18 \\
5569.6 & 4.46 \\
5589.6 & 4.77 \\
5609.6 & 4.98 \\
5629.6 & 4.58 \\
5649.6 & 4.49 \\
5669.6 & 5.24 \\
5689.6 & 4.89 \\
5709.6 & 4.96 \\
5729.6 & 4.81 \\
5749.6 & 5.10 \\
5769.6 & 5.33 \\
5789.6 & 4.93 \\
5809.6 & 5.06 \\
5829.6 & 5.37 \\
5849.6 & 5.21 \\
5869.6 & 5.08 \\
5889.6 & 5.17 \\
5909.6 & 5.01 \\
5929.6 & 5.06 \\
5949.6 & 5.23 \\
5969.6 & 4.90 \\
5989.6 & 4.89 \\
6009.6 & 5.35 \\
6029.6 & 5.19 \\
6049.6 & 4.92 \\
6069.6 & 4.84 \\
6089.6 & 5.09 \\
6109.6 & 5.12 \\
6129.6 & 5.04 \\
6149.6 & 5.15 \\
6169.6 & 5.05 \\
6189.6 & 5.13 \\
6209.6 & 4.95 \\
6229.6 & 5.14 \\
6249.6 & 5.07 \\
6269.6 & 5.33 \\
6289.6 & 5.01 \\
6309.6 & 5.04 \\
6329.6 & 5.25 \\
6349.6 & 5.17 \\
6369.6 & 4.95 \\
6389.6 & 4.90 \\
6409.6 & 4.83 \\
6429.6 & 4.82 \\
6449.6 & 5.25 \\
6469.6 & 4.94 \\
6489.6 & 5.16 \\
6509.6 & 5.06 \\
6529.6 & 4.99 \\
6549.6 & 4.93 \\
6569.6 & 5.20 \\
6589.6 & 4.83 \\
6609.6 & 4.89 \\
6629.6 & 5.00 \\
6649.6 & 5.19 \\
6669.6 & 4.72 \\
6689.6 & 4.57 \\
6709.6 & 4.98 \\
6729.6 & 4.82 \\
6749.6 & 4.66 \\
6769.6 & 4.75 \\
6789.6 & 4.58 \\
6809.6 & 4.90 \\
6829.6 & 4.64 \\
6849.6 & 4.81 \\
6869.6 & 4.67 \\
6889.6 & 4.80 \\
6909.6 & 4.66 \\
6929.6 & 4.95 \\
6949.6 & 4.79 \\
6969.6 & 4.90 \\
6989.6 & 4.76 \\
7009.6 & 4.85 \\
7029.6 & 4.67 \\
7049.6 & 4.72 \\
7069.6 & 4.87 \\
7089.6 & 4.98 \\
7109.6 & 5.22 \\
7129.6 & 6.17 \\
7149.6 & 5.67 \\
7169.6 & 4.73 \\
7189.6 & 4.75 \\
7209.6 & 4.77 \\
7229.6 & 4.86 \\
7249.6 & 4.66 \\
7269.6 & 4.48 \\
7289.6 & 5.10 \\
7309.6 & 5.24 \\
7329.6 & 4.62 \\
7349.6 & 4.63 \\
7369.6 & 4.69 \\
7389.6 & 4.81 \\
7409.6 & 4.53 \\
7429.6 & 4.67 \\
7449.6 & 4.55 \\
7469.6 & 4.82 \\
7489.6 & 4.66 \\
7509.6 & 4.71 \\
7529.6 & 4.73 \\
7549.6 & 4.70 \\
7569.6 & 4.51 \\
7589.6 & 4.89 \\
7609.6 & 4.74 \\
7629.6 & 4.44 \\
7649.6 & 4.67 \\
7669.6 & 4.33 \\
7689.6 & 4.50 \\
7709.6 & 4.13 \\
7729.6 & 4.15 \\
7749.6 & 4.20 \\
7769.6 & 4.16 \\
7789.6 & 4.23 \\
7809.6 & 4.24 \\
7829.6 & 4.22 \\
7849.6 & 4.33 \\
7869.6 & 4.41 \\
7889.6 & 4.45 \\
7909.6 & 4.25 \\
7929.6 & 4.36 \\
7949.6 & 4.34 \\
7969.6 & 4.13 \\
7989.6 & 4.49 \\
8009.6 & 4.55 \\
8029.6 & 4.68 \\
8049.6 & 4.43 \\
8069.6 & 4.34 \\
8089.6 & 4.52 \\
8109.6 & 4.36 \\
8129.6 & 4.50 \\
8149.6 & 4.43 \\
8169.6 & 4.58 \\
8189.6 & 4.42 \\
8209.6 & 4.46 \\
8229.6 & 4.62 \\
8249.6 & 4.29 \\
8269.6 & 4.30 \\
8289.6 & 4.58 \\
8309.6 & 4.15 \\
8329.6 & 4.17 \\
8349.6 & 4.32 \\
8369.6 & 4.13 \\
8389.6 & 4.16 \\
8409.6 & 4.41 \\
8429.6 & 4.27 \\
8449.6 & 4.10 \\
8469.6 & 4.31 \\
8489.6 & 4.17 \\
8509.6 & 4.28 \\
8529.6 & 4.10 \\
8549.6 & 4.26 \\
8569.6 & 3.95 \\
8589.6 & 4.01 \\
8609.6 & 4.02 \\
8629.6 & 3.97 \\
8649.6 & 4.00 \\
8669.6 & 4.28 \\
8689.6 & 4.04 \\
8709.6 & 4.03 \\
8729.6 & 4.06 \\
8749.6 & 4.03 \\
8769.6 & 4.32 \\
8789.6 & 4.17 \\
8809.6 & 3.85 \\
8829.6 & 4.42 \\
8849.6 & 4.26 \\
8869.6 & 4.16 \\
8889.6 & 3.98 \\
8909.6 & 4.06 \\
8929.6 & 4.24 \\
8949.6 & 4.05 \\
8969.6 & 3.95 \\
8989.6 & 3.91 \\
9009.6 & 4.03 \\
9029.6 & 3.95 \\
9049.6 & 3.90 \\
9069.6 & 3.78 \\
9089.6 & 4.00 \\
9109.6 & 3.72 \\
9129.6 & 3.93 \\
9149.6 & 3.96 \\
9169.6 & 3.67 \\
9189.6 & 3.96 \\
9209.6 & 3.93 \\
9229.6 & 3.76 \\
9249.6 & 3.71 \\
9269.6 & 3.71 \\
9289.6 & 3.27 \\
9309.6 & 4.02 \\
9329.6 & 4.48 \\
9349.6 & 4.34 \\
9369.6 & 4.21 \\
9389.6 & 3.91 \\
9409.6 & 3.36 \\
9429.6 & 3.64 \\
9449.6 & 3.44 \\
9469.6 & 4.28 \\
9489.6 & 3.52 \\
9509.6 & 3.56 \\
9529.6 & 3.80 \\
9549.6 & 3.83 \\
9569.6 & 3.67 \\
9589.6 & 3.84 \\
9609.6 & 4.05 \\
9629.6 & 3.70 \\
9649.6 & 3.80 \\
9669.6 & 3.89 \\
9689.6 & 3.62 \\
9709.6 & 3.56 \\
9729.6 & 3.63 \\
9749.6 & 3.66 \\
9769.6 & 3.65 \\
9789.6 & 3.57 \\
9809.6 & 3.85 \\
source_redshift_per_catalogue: 0.09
